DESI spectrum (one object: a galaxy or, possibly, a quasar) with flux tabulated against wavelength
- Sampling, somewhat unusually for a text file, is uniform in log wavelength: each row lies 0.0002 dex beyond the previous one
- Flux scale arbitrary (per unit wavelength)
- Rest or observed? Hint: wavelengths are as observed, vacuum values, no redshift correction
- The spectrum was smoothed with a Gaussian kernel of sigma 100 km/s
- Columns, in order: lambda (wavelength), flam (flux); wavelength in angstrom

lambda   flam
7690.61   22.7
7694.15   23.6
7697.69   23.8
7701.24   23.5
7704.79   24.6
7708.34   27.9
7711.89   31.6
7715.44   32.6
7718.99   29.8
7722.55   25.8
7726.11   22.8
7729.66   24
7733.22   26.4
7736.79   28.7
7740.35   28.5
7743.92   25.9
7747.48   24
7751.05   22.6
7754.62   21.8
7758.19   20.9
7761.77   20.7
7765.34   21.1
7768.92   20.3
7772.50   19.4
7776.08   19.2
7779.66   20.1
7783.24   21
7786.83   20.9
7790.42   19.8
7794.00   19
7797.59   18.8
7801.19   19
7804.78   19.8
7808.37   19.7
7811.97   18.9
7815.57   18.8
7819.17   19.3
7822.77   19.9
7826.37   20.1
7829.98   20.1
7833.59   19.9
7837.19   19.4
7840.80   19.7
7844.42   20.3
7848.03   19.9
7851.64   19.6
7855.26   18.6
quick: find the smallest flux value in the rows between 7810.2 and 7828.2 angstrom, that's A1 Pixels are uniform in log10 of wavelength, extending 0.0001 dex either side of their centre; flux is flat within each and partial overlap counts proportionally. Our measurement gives 18.8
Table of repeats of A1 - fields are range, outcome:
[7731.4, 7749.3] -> 24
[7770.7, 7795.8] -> 19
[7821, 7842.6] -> 19.4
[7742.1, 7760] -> 20.9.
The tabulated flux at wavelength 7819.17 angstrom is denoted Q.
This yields 19.3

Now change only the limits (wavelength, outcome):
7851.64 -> 19.6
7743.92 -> 25.9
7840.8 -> 19.7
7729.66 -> 24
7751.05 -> 22.6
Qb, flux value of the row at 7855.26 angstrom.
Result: 18.6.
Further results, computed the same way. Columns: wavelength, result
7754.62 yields 21.8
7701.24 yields 23.5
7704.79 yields 24.6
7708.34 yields 27.9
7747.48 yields 24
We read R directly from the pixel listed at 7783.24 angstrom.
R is 21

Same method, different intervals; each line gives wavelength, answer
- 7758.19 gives 20.9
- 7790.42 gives 19.8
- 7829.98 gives 20.1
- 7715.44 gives 32.6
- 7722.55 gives 25.8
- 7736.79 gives 28.7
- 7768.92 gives 20.3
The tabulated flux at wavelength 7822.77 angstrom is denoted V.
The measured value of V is 19.9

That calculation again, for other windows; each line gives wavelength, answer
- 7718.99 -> 29.8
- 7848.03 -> 19.9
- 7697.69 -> 23.8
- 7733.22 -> 26.4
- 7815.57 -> 18.8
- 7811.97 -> 18.9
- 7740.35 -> 28.5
